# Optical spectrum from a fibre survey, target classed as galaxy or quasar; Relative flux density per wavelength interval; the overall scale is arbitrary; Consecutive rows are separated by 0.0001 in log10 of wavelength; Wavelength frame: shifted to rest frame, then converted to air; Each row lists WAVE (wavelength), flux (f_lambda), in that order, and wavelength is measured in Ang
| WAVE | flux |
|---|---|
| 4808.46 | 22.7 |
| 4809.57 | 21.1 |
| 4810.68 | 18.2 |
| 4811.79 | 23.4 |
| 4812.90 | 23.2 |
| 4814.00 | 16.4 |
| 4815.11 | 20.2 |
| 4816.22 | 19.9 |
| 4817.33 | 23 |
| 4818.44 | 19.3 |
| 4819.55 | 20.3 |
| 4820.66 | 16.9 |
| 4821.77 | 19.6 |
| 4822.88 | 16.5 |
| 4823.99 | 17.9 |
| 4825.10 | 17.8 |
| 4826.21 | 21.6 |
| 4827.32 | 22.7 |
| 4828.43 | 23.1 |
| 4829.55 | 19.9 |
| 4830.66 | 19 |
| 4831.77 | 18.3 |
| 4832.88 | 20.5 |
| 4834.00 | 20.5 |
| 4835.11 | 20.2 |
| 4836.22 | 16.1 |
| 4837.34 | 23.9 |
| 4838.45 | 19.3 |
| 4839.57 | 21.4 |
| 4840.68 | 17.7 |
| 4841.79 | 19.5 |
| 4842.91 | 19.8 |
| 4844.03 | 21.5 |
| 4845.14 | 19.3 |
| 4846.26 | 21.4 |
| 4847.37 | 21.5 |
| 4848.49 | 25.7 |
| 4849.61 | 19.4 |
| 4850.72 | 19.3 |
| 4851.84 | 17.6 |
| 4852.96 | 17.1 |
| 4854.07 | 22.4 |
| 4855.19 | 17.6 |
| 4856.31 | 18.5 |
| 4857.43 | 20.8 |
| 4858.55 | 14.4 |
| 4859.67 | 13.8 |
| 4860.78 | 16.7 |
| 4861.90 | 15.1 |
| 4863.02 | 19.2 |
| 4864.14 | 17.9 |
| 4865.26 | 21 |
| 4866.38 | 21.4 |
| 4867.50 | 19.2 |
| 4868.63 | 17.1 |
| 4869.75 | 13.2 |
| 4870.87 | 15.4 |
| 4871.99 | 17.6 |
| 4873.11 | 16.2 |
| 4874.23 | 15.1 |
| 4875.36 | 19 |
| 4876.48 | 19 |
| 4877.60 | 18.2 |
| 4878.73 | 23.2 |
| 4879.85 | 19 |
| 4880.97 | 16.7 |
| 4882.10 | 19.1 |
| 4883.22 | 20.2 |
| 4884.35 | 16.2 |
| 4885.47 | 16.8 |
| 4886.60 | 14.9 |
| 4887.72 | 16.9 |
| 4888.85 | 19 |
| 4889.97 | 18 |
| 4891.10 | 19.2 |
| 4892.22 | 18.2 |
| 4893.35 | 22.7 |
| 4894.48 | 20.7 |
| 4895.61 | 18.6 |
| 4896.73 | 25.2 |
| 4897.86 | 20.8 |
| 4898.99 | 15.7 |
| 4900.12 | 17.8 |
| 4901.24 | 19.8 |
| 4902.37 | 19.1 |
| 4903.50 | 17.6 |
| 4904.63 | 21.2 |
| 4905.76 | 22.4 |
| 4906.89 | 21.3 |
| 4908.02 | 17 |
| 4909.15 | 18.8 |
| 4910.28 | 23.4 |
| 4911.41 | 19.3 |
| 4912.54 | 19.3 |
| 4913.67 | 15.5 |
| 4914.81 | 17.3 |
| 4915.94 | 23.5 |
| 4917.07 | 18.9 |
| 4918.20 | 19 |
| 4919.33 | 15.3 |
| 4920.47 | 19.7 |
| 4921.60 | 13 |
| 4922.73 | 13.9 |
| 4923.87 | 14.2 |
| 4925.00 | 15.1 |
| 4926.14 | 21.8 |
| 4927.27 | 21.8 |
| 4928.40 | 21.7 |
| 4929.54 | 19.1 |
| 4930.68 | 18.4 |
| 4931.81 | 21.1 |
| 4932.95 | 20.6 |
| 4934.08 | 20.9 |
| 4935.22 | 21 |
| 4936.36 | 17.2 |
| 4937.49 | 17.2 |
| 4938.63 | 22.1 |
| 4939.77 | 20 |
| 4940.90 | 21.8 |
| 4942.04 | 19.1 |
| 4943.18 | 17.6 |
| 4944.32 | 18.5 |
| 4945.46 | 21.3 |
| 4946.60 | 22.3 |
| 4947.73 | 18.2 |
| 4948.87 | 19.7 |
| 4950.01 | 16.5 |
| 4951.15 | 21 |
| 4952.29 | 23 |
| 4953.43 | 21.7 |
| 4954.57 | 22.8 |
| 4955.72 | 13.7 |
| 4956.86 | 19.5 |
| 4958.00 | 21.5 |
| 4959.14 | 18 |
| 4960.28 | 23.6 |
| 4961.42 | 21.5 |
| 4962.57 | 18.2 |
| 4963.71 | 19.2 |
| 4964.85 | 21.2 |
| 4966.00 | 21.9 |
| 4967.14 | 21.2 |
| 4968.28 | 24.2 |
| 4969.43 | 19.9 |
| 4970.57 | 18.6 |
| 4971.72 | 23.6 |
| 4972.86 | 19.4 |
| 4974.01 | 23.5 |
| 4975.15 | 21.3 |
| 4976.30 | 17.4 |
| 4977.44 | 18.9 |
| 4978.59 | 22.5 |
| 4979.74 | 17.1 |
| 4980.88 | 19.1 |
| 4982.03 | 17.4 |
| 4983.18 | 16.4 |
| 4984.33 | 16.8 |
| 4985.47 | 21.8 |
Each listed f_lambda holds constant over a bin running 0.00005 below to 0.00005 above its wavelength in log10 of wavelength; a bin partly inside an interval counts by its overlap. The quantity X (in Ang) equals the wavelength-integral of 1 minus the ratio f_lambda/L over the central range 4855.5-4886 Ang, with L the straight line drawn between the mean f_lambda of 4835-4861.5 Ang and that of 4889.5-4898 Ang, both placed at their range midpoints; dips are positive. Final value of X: 3.22 Ang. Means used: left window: 19.3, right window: 20.4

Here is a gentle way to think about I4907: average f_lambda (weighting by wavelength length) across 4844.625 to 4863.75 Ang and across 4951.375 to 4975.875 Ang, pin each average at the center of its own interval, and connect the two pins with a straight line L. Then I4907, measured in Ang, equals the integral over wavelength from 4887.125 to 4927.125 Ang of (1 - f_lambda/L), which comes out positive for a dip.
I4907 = 1.8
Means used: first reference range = 18.8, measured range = 18.9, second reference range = 20.8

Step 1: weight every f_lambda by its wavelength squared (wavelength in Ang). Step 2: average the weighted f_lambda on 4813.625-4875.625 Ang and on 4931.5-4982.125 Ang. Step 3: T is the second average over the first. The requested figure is 1.11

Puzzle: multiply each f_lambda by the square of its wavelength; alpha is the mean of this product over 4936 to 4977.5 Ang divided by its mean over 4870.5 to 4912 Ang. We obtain 1.10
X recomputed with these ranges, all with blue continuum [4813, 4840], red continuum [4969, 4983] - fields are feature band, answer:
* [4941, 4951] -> 0.2 Ang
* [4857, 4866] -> 1.1 Ang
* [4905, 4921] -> 0.4 Ang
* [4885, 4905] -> 0.8 Ang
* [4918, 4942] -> 1.2 Ang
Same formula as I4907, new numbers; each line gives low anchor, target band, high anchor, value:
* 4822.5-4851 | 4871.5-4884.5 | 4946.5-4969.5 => 1.2 Ang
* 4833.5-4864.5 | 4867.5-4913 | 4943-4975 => 2.2 Ang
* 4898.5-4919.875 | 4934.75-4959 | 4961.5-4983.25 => 0.0 Ang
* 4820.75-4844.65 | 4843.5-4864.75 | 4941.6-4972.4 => 1.0 Ang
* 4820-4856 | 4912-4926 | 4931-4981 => 2.0 Ang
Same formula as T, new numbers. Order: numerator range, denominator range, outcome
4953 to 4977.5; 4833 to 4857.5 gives 1.08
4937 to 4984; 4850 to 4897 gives 1.14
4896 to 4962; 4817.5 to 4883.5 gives 1.06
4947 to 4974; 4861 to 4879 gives 1.19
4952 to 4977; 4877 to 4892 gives 1.17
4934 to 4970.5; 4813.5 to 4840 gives 1.07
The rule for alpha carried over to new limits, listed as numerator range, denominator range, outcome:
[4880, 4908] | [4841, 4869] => 1.01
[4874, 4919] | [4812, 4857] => 0.98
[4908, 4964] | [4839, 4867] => 1.04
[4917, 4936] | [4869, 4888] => 1.08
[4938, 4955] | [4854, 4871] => 1.19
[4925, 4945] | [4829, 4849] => 1.02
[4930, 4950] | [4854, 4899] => 1.11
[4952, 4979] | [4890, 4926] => 1.12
